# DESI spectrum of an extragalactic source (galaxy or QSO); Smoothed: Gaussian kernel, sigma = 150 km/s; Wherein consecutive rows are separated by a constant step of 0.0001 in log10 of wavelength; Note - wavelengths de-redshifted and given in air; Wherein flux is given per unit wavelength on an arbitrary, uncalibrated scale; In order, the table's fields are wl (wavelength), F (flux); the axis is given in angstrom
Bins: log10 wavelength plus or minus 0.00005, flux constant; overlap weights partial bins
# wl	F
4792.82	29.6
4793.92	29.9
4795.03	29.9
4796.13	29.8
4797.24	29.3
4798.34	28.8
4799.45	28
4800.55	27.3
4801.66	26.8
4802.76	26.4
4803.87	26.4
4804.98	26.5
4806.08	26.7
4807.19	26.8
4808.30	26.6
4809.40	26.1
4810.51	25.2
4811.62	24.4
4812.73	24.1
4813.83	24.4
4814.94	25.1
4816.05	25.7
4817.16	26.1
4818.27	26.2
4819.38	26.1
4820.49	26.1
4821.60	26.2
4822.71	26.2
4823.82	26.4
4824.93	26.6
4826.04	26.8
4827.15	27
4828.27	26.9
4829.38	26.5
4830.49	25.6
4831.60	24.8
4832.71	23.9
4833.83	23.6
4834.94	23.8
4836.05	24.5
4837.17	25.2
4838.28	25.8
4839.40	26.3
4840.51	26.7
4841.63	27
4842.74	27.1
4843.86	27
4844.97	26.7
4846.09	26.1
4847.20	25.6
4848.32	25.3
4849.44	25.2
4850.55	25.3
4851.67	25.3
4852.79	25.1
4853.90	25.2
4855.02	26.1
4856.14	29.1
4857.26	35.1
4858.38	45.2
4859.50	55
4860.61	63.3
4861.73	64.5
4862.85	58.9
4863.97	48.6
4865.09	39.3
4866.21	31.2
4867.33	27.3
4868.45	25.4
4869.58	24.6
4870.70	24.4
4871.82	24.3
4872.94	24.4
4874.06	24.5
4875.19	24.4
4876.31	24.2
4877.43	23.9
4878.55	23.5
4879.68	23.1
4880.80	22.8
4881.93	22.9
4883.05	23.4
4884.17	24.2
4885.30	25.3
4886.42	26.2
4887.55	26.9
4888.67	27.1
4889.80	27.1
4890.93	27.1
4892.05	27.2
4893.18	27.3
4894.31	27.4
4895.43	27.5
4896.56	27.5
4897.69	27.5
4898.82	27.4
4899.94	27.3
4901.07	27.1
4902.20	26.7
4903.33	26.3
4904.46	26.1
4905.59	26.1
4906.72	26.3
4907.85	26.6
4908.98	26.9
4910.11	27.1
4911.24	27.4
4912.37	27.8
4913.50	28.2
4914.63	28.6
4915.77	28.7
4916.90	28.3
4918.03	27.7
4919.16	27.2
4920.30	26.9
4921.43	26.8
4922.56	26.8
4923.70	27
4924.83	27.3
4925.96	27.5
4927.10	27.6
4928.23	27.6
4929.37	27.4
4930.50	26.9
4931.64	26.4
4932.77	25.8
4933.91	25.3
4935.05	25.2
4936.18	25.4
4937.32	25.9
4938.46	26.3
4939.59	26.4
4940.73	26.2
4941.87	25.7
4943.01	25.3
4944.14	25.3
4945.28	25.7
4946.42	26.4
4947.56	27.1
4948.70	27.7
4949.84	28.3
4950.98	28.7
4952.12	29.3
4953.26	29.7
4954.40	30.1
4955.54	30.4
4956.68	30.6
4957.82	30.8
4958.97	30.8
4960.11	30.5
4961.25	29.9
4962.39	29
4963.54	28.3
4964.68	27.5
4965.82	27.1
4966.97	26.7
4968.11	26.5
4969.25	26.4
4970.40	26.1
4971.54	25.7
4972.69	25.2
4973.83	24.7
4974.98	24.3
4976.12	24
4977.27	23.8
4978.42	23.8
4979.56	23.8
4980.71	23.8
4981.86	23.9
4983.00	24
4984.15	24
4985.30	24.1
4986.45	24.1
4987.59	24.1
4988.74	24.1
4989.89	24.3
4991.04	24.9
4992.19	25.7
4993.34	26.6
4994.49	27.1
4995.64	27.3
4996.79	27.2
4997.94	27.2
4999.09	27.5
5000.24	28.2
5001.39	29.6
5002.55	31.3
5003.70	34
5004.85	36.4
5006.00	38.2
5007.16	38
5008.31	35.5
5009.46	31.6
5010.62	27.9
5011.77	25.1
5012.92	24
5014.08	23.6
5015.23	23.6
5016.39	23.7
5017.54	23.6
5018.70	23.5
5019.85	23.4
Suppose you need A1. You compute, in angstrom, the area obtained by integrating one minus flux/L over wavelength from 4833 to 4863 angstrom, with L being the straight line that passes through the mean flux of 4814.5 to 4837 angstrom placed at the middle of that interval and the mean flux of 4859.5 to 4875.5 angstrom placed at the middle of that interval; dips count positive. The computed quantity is 0.5 angstrom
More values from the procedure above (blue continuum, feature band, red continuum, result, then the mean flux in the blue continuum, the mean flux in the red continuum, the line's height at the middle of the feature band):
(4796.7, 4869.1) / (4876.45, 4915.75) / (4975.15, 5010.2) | 3.15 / 29.3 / 27.6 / 28.6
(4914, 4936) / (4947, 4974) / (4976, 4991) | -3.25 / 27.1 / 24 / 25.2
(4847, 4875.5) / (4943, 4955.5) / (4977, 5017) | 0.71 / 33.7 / 27.2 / 29.5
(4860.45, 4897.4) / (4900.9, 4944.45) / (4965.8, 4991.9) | 1.07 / 29.6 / 24.7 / 27.5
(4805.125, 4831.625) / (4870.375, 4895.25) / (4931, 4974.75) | 1.40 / 26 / 27.3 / 26.6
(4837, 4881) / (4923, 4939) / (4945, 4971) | 1.40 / 30.8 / 28.4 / 29.1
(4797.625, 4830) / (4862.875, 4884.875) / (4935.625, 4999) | -0.87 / 26.3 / 26.5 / 26.4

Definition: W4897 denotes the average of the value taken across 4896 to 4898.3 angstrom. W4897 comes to 27.4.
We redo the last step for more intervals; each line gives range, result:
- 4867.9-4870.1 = 24.9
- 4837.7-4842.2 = 26.5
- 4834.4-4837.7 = 24.5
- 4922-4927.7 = 27.2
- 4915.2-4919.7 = 28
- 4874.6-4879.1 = 24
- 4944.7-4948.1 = 26.4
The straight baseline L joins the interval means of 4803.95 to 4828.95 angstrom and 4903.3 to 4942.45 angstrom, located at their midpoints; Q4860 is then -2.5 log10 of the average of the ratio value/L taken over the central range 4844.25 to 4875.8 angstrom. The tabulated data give -0.24 mag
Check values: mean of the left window 26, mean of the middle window 33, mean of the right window 26.9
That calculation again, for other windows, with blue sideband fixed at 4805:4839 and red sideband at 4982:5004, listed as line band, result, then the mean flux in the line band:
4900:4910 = -0.02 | 26.6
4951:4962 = -0.15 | 30.1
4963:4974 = -0.01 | 26.5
